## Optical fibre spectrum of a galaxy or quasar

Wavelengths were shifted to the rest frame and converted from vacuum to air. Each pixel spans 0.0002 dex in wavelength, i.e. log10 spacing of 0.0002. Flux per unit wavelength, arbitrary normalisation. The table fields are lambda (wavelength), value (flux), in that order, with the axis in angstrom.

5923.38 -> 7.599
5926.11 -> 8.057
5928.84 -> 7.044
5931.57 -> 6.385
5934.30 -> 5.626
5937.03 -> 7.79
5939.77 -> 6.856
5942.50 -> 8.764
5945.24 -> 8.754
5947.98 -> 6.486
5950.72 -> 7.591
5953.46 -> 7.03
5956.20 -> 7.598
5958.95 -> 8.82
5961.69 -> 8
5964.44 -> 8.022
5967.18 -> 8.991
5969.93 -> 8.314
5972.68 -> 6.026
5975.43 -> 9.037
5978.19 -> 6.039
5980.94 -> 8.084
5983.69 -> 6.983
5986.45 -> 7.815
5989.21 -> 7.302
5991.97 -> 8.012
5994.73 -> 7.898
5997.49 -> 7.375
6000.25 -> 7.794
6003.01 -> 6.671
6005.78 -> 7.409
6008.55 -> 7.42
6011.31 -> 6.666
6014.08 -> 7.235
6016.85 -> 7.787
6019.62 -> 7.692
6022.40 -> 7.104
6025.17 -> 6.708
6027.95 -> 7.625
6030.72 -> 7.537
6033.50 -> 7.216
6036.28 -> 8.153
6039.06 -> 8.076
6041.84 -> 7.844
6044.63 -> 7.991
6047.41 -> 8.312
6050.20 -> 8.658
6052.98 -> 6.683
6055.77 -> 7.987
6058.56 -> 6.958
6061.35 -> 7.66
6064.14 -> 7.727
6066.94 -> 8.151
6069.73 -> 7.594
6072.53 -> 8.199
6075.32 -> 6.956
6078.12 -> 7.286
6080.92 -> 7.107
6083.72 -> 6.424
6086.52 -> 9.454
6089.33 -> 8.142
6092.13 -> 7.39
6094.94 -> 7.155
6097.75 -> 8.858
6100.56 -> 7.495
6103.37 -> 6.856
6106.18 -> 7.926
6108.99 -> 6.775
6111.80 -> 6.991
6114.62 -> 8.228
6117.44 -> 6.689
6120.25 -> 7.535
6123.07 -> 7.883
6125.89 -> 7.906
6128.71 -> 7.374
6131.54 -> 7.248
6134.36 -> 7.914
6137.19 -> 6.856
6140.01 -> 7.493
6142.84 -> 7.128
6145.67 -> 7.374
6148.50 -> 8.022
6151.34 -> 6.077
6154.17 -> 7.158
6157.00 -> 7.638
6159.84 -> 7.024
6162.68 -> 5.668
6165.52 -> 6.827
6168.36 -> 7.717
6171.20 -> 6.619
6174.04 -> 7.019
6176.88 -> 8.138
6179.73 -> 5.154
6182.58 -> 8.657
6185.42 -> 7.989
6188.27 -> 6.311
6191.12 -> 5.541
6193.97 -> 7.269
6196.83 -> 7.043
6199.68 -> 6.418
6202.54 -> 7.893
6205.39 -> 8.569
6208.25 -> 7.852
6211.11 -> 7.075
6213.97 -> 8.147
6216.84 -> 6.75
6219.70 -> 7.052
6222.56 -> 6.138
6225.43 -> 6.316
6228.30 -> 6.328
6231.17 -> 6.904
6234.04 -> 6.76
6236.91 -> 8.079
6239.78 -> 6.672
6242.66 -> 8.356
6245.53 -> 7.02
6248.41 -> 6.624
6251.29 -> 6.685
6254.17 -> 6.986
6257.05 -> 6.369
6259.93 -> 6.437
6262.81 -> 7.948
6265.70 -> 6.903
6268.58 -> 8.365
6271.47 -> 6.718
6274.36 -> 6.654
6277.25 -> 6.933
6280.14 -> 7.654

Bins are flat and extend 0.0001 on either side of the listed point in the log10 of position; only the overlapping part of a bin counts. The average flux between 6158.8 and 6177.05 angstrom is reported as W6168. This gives 6.93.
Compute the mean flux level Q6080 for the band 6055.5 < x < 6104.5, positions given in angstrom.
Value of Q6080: 7.63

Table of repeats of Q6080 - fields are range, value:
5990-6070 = 7.58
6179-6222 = 7.19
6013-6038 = 7.46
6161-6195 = 6.91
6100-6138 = 7.41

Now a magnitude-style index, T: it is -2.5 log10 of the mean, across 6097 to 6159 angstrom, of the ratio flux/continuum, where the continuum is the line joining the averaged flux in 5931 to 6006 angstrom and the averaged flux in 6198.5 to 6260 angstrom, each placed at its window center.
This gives -0.02 mag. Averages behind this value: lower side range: 7.57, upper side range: 7.08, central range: 7.41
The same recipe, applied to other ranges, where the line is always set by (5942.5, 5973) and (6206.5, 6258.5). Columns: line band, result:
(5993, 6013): 0.06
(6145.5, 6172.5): 0.04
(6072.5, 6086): 0.04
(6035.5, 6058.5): -0.04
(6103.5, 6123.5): 0.00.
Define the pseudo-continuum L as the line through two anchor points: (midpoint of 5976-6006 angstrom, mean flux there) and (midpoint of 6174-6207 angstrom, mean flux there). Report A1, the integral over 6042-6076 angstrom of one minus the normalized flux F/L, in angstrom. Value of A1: -1.9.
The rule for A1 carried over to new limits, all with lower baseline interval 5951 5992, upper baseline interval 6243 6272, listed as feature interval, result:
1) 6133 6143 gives -0.04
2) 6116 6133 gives -0.16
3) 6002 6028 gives 1.38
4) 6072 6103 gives -0.75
